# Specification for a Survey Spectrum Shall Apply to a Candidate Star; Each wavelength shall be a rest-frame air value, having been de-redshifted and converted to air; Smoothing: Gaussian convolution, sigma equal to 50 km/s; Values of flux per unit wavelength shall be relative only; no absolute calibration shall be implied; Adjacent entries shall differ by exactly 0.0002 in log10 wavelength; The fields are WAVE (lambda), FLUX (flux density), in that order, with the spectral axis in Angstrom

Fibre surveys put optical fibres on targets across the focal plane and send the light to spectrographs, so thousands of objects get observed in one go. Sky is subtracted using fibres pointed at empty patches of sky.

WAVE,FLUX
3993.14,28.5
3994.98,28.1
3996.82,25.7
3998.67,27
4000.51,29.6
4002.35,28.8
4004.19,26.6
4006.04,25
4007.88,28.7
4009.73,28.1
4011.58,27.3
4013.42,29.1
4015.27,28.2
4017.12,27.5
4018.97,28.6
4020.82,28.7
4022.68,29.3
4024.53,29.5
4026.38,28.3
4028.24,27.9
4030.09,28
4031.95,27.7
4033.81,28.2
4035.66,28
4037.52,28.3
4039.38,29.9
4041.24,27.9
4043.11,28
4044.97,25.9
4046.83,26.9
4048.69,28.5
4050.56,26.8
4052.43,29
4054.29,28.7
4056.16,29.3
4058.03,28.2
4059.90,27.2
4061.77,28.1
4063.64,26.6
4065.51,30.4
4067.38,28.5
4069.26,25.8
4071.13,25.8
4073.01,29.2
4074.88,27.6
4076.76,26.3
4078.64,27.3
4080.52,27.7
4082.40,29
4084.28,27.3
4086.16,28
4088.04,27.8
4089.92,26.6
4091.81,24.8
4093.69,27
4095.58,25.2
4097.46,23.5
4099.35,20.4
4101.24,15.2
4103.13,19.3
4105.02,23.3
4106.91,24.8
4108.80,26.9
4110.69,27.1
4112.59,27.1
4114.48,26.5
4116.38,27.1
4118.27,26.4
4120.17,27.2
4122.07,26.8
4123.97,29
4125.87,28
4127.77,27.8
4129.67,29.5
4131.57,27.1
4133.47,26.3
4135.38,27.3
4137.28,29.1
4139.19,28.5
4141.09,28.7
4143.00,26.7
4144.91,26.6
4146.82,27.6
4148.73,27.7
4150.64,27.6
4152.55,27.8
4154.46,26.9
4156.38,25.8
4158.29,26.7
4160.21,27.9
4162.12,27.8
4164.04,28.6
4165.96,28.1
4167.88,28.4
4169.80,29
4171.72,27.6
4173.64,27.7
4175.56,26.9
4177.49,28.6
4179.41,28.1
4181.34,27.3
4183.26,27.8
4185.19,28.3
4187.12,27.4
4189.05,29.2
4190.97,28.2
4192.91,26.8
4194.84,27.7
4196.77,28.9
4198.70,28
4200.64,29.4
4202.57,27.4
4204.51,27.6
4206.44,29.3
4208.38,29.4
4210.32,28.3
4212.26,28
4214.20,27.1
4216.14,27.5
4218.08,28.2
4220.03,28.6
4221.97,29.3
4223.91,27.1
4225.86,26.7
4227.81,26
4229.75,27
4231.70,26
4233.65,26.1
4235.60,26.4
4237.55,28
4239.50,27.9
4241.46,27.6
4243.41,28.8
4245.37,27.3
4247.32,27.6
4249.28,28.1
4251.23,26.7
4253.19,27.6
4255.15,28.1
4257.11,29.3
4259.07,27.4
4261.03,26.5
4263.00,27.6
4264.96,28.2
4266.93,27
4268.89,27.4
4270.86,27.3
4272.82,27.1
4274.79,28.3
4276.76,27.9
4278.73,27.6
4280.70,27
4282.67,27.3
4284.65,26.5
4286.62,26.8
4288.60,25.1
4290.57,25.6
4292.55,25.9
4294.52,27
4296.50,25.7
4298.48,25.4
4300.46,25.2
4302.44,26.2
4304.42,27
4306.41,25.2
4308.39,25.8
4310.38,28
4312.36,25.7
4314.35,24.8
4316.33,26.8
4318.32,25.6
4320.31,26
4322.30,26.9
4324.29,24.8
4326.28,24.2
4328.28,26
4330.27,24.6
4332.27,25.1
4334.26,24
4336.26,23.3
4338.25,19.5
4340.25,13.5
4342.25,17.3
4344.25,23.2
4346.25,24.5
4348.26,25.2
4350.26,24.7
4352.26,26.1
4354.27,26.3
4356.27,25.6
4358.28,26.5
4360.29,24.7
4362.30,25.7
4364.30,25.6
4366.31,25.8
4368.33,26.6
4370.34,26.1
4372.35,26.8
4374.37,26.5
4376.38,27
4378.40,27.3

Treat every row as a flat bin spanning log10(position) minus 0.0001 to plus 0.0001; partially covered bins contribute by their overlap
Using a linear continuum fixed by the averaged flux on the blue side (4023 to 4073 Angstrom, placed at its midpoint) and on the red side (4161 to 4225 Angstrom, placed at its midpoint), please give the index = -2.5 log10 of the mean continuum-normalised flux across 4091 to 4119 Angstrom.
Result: 0.156 mag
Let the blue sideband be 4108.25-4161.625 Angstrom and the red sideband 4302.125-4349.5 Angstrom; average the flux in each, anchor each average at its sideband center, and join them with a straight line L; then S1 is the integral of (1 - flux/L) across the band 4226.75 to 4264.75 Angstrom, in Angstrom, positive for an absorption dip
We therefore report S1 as -2.7 Angstrom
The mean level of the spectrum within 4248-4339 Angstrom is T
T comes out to 26.3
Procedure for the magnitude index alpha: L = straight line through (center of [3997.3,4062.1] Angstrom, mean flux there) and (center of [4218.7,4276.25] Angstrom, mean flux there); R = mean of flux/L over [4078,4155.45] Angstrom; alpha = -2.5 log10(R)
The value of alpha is 0.055 mag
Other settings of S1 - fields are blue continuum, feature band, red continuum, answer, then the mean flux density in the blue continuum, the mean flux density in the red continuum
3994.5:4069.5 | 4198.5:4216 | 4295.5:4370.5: -1.4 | 28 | 24.8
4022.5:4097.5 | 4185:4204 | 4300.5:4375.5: -1.3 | 27.7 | 24.9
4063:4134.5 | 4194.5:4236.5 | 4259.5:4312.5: -1.9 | 26.3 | 26.7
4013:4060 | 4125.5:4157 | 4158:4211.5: 0.6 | 28.2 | 28.1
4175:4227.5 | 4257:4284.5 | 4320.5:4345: -2.4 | 28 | 22.8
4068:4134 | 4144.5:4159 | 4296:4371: -0.7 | 26.1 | 24.8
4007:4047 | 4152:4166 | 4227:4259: 0.2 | 28.2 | 27.4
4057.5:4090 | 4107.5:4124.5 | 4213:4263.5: 0.4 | 27.7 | 27.5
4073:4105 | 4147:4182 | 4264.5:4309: -2.6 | 25.2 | 26.6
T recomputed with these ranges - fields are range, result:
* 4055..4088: 27.8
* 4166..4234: 27.9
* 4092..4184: 26.7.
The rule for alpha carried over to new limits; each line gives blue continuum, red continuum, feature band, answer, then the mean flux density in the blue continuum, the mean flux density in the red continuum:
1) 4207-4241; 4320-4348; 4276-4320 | -0.08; 27.5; 23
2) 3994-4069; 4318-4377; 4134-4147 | -0.04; 28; 24.6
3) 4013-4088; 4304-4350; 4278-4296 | -0.07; 28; 24.2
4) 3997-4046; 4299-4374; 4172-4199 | -0.06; 28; 24.8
